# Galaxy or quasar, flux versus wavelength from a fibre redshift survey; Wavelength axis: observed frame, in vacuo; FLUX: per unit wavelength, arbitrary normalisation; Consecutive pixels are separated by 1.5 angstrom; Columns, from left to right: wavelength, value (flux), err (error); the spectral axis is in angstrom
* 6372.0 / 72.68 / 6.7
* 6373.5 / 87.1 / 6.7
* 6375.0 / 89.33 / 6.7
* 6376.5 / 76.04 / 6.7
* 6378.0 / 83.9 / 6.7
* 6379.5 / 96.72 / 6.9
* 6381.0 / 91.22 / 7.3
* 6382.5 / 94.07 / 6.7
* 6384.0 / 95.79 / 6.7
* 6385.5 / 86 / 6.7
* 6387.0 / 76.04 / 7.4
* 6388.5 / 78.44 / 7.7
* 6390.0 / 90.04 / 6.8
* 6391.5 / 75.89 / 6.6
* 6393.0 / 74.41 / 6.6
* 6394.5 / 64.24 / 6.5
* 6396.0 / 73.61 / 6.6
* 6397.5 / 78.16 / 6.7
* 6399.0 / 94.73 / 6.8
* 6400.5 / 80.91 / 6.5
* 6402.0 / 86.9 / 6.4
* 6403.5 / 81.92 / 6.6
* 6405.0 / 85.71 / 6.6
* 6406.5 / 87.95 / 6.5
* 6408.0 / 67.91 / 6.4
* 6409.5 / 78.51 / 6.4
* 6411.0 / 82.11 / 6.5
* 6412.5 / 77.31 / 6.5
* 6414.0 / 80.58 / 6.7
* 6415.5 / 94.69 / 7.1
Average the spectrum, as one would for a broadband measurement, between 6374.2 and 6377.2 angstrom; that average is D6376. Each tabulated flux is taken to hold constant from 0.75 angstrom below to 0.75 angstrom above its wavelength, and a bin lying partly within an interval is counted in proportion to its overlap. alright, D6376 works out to 82.9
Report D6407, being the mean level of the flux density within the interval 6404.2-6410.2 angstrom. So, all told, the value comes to 80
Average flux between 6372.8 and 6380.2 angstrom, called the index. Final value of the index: 86.5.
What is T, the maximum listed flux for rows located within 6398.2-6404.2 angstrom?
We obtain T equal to 94.73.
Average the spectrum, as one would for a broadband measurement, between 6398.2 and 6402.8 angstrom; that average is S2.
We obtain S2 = 87.4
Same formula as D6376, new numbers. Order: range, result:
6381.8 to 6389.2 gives 86.1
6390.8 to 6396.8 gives 72.1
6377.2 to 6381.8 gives 90.5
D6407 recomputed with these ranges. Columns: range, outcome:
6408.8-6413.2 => 79.3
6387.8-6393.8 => 79.6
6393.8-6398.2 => 72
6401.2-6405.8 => 84.8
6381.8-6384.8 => 94.8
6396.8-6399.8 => 86.5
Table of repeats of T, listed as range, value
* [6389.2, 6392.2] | 90.04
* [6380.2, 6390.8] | 95.79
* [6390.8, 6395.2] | 75.89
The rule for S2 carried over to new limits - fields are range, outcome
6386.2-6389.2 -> 77.4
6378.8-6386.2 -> 92.8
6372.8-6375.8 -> 88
